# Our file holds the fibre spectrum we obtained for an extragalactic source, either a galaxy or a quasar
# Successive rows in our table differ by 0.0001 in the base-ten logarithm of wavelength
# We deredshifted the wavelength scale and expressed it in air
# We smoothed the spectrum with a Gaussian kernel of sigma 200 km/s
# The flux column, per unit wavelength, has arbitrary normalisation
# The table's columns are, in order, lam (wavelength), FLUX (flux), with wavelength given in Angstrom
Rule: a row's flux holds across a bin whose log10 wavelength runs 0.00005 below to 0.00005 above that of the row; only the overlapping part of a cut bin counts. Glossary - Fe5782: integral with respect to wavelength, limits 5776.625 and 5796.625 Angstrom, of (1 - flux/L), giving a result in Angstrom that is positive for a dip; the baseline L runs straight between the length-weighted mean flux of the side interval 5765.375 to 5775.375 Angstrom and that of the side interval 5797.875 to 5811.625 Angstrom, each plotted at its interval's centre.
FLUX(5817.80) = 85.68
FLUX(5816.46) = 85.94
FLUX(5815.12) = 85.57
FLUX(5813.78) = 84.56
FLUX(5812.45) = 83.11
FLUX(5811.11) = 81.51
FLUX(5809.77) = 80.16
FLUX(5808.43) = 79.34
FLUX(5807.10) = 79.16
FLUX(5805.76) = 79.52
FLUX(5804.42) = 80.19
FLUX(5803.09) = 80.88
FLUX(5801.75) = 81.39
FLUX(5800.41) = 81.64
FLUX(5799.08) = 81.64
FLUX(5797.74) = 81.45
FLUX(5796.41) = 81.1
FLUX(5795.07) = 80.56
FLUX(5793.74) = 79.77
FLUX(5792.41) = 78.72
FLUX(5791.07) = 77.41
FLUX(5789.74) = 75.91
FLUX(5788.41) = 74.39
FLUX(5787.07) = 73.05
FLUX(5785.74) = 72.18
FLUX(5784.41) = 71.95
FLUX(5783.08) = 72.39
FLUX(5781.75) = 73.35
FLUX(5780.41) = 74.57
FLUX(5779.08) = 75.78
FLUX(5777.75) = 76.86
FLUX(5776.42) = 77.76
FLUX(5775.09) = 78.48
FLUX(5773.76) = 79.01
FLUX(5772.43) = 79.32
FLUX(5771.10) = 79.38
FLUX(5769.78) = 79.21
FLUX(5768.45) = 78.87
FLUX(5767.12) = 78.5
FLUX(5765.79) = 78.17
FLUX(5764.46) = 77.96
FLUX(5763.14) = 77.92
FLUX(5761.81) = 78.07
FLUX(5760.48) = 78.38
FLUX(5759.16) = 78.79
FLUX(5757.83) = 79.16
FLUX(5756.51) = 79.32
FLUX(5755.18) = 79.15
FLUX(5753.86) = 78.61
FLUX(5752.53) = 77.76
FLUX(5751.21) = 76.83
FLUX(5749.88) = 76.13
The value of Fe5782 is 1.0 Angstrom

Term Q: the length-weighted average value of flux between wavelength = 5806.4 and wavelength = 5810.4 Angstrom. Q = 79.6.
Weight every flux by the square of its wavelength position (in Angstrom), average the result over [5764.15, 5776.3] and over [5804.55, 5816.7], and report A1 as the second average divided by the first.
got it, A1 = 1.05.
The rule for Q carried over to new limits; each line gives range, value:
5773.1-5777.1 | 78.4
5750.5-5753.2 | 77.1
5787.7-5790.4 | 75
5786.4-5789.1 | 73.7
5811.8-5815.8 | 84.6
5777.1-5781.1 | 75.6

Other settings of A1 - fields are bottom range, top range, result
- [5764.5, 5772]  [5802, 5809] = 1.03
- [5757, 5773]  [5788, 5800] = 1.02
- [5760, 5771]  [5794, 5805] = 1.05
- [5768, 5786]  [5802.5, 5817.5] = 1.08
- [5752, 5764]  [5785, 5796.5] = 0.99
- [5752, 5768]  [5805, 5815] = 1.05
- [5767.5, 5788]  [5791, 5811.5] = 1.06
